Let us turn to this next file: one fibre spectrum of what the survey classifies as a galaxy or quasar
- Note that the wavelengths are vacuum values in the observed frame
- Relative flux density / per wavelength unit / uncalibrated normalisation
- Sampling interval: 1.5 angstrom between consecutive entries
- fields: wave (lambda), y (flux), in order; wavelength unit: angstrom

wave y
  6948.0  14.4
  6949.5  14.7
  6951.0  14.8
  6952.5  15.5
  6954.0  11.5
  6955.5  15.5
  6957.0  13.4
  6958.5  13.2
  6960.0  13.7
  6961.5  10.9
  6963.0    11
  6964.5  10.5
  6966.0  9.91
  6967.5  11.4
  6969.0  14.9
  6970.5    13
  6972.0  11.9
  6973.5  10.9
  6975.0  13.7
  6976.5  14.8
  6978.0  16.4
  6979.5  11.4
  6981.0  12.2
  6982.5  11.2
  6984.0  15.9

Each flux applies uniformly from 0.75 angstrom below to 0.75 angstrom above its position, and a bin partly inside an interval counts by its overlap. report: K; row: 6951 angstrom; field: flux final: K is 14.8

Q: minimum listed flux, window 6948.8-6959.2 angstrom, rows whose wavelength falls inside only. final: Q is 11.5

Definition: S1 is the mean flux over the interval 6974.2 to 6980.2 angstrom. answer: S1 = 14.1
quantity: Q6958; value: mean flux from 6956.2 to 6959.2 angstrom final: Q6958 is 13.3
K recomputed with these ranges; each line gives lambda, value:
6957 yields 13.4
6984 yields 15.9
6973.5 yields 10.9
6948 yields 14.4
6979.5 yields 11.4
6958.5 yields 13.2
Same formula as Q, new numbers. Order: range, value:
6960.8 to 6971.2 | 9.91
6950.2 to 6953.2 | 14.8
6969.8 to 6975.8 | 10.9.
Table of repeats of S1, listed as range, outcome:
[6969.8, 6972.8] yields 12.4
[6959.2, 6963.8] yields 11.9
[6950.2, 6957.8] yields 14.1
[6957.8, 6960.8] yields 13.4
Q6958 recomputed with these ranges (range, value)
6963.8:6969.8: 11.7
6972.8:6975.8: 12.4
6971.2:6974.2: 11.4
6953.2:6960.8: 13.5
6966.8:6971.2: 13.1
